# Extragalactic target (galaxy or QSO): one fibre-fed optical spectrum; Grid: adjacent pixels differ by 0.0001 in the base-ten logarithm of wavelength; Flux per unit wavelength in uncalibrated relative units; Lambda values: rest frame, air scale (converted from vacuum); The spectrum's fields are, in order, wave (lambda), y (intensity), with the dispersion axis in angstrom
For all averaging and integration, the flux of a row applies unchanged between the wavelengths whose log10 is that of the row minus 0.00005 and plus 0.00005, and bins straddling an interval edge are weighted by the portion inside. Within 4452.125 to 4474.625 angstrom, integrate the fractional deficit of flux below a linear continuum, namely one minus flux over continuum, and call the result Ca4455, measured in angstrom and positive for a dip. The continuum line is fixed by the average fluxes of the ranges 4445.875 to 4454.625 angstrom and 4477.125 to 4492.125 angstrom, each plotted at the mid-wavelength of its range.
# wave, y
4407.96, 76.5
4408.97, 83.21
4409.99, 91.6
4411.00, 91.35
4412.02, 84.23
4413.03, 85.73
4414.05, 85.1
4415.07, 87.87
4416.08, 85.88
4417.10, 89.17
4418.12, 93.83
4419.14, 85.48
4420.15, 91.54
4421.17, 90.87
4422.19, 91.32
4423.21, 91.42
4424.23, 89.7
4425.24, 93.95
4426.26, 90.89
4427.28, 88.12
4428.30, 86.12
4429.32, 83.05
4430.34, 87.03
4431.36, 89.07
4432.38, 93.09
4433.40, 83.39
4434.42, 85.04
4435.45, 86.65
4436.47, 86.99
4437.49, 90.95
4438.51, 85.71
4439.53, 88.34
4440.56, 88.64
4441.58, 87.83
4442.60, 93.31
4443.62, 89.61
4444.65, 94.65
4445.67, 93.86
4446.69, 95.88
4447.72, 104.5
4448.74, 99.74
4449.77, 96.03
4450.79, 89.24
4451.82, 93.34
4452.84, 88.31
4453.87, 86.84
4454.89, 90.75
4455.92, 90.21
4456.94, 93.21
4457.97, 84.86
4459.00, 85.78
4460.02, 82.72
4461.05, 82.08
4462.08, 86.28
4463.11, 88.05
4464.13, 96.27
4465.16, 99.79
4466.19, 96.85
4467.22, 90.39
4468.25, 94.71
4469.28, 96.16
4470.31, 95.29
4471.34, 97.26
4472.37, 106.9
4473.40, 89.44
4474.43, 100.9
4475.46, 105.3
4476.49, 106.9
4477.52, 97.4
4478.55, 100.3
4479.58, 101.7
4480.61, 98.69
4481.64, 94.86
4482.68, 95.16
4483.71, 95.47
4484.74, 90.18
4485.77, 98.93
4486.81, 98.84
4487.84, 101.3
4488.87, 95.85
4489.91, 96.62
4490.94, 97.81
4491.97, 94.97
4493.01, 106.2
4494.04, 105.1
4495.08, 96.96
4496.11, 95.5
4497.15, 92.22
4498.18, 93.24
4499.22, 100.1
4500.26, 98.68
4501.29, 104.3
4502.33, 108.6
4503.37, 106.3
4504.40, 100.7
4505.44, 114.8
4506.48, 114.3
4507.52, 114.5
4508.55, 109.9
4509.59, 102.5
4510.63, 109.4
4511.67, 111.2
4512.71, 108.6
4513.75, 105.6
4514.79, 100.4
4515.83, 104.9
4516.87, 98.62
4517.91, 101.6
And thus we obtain 0.83 angstrom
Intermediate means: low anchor 94.1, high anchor 97.3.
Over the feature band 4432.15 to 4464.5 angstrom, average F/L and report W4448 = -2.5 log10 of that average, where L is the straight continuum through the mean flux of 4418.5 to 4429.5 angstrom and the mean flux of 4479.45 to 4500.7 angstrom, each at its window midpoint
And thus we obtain 0.03 mag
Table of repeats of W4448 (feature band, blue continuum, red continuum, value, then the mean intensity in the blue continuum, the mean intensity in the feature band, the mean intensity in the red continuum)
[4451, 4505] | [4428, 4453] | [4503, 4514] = 0.05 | 90.5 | 96.1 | 109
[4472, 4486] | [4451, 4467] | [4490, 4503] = -0.04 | 89.7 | 98.7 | 99.5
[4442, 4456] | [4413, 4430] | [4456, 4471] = -0.04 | 88.9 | 93.4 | 90.9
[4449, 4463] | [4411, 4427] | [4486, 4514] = 0.08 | 89.2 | 88.6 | 103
